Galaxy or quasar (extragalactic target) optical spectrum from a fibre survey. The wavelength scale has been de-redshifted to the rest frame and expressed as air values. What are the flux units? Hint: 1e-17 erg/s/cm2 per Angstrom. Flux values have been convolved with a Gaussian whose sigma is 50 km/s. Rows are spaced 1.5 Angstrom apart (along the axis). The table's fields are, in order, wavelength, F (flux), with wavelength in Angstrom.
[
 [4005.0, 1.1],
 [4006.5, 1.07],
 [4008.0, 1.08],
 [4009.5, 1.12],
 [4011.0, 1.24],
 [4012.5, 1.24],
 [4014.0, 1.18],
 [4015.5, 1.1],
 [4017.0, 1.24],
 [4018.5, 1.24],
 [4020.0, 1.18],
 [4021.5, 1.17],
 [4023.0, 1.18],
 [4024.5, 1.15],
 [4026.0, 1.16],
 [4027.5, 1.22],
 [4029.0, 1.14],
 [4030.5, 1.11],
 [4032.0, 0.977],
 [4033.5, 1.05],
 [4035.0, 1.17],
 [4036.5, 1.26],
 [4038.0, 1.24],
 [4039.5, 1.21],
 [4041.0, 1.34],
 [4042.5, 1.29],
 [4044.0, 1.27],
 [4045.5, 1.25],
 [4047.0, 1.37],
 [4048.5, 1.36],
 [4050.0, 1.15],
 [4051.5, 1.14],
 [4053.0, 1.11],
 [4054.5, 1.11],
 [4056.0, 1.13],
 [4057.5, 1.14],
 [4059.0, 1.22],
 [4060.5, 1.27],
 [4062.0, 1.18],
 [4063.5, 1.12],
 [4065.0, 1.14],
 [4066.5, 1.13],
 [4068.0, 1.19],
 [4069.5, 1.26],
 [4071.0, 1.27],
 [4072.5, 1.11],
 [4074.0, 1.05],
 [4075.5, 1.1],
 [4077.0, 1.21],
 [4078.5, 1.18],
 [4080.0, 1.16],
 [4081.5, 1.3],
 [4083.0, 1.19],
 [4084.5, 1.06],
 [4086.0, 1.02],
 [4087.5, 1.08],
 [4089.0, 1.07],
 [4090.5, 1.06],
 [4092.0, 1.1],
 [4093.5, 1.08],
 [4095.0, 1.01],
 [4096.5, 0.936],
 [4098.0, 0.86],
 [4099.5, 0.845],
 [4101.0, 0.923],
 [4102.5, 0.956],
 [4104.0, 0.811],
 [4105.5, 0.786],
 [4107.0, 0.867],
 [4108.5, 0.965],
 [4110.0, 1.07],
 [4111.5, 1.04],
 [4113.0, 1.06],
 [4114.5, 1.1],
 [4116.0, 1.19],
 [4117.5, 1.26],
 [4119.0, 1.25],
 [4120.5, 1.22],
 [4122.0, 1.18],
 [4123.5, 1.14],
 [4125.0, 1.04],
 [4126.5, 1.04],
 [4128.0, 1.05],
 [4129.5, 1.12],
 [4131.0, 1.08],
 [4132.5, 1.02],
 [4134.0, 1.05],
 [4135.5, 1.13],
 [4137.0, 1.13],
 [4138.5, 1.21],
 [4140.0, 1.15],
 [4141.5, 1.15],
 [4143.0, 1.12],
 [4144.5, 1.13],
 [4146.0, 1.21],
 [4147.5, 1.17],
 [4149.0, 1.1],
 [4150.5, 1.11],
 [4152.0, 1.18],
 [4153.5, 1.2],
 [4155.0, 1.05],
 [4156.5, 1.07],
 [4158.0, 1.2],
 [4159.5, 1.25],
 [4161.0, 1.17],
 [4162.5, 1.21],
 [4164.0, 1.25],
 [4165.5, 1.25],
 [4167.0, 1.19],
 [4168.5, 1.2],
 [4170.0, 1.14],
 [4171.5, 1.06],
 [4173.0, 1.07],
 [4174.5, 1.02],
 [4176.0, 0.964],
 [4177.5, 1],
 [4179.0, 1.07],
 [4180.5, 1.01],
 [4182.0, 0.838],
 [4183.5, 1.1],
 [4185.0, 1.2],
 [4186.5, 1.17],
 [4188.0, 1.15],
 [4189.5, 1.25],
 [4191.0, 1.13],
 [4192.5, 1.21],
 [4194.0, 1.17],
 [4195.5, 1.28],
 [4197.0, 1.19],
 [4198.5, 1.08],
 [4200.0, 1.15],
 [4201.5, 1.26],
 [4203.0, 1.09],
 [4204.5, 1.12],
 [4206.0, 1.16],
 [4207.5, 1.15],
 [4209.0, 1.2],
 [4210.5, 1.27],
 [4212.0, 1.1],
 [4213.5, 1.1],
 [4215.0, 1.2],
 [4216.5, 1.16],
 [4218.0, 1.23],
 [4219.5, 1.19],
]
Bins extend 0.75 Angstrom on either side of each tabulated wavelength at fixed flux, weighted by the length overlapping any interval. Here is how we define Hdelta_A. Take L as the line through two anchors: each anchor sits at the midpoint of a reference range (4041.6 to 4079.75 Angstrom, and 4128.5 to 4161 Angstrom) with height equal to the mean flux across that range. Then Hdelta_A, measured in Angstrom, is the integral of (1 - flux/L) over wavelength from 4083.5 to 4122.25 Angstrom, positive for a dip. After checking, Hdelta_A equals 4.4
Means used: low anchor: 1.19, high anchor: 1.13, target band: 1.03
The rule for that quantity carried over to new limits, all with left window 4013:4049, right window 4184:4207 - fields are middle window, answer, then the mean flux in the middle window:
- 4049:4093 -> 1.7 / 1.15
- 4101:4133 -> 3.5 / 1.06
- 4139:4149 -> 0.3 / 1.15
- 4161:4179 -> 0.8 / 1.12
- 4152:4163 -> 0.1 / 1.16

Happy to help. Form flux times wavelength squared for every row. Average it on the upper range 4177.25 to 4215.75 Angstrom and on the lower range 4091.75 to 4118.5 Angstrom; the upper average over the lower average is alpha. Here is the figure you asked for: 1.20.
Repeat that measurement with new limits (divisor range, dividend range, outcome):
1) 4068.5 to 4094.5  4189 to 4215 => 1.09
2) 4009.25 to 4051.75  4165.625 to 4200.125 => 1.00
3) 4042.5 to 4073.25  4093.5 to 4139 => 0.90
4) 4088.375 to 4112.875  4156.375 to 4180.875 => 1.21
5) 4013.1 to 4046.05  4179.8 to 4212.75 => 1.05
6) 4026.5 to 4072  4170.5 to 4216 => 1.01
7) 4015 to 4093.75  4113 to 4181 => 1.01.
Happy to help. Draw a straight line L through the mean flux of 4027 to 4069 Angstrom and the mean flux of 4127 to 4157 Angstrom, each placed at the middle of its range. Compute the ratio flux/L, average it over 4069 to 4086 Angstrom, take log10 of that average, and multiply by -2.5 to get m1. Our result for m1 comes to 0.004 mag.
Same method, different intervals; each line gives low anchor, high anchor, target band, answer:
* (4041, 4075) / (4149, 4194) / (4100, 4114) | 0.23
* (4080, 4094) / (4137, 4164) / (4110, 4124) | -0.02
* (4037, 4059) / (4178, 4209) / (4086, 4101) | 0.19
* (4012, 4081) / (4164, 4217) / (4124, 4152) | 0.04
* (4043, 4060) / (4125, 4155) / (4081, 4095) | 0.07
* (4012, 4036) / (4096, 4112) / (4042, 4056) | -0.13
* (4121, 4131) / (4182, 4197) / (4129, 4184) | 0.01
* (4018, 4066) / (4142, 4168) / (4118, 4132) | 0.05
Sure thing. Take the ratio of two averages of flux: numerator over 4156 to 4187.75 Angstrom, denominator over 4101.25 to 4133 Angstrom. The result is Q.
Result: 1.1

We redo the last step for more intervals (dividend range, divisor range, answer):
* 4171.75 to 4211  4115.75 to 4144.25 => 0.99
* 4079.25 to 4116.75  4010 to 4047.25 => 0.85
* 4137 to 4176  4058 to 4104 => 1.05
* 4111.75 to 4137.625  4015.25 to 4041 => 0.96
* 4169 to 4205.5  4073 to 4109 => 1.09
